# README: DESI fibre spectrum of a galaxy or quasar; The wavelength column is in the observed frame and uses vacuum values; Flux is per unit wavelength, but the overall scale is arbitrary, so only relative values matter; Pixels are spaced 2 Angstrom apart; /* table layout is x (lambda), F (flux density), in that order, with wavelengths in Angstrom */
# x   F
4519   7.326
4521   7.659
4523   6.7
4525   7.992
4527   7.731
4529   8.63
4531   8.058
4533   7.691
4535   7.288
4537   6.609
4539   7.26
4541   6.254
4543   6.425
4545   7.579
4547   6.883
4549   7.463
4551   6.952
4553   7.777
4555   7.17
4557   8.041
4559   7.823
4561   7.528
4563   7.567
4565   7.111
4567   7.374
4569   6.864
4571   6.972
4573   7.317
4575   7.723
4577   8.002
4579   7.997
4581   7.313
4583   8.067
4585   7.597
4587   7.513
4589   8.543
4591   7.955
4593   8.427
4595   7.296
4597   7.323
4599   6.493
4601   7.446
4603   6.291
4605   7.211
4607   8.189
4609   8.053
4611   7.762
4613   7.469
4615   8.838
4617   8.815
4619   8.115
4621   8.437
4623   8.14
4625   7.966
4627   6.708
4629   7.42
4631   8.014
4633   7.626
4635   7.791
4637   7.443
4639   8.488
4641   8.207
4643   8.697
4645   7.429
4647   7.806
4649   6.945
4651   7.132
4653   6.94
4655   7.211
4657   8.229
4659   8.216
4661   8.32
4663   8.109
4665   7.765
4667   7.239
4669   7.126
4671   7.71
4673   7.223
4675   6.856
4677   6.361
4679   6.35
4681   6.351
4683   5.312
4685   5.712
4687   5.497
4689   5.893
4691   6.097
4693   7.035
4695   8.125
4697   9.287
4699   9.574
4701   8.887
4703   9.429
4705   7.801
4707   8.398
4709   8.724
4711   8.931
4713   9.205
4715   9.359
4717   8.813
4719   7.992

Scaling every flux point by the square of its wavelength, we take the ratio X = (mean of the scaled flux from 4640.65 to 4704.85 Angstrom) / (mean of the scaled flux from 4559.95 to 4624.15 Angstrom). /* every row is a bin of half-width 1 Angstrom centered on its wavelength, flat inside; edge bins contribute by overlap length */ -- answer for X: 1.00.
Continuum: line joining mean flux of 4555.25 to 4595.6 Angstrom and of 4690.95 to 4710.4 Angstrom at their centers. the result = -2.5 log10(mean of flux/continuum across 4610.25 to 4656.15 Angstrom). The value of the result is 0.029 mag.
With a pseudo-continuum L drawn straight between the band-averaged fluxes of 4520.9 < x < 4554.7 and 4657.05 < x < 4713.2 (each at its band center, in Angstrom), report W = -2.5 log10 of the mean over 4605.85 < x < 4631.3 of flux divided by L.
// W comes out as -0.08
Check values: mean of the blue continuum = 7.34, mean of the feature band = 7.99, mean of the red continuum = 7.54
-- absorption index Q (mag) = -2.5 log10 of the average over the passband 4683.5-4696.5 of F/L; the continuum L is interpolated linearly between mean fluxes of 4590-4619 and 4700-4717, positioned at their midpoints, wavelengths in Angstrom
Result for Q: 0.32 mag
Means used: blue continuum 7.7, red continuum 8.84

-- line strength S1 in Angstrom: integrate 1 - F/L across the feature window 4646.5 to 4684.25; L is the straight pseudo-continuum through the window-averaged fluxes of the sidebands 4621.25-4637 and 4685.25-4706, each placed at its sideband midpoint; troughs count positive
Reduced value 2.4 Angstrom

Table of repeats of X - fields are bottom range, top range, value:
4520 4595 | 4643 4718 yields 1.07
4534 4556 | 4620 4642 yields 1.15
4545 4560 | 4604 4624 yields 1.12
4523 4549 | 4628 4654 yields 1.10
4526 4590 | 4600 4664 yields 1.08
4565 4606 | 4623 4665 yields 1.06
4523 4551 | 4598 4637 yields 1.09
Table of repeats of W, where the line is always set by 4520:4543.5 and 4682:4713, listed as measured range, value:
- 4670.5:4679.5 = 0.11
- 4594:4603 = 0.07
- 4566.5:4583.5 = -0.01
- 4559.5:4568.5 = 0.01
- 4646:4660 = 0.02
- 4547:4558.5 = 0.00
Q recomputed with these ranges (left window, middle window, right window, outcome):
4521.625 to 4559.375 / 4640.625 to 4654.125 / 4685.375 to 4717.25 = 0.04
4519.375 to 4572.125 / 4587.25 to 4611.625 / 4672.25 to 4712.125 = -0.03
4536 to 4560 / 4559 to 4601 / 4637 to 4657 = -0.03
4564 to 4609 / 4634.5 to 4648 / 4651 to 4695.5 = -0.12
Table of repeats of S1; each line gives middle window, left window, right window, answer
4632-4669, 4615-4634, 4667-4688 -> -2.6 Angstrom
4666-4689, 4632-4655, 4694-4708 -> 5.0 Angstrom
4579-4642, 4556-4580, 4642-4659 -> -1.8 Angstrom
